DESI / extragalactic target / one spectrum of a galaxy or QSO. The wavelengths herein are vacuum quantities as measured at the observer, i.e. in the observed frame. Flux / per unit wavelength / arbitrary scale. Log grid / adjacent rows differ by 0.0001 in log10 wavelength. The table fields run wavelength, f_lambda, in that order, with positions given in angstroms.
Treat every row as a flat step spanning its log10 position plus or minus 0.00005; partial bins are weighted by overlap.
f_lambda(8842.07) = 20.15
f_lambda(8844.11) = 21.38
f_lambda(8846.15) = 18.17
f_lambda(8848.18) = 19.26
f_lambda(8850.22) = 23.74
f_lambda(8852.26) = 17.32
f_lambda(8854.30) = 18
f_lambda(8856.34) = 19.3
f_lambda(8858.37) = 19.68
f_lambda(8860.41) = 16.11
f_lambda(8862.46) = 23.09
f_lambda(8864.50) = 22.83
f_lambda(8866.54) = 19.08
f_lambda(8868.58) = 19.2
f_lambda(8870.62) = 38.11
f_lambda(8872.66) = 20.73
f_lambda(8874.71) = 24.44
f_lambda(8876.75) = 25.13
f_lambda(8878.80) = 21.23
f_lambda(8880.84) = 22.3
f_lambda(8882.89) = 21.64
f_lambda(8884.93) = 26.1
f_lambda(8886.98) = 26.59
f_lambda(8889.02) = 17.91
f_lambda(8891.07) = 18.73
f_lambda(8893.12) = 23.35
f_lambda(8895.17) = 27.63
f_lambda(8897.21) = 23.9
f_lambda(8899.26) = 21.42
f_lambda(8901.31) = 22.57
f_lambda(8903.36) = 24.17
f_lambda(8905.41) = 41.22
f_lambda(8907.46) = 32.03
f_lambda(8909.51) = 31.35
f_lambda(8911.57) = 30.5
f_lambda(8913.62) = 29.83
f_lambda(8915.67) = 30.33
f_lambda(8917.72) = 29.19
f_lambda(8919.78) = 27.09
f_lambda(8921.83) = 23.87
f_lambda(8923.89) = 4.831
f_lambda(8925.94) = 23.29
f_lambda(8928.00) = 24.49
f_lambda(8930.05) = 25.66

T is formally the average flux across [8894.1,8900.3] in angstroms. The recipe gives 24.3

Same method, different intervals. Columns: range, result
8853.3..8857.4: 18.7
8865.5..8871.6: 25.4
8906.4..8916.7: 30.8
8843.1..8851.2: 20.6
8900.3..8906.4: 29.3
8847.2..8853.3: 20.1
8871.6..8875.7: 22.7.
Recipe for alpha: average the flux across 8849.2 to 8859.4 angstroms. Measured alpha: 19.6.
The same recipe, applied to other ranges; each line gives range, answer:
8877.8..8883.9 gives 21.7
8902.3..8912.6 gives 31.8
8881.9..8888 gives 24.8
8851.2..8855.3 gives 17.7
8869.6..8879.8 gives 25.9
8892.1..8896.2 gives 25.5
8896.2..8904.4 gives 23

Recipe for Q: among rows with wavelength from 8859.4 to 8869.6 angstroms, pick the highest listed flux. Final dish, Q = 23.09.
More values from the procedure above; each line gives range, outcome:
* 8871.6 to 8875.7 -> 24.44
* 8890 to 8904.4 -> 27.63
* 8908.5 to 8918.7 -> 31.35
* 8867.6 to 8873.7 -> 38.11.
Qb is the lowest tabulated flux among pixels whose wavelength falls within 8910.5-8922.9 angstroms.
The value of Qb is 23.87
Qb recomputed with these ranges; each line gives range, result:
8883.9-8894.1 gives 17.91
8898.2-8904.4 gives 21.42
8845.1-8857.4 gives 17.32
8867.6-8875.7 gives 19.2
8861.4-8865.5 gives 22.83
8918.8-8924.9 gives 4.831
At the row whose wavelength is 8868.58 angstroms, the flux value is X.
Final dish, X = 19.2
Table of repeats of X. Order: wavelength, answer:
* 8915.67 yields 30.33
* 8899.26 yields 21.42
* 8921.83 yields 23.87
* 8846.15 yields 18.17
